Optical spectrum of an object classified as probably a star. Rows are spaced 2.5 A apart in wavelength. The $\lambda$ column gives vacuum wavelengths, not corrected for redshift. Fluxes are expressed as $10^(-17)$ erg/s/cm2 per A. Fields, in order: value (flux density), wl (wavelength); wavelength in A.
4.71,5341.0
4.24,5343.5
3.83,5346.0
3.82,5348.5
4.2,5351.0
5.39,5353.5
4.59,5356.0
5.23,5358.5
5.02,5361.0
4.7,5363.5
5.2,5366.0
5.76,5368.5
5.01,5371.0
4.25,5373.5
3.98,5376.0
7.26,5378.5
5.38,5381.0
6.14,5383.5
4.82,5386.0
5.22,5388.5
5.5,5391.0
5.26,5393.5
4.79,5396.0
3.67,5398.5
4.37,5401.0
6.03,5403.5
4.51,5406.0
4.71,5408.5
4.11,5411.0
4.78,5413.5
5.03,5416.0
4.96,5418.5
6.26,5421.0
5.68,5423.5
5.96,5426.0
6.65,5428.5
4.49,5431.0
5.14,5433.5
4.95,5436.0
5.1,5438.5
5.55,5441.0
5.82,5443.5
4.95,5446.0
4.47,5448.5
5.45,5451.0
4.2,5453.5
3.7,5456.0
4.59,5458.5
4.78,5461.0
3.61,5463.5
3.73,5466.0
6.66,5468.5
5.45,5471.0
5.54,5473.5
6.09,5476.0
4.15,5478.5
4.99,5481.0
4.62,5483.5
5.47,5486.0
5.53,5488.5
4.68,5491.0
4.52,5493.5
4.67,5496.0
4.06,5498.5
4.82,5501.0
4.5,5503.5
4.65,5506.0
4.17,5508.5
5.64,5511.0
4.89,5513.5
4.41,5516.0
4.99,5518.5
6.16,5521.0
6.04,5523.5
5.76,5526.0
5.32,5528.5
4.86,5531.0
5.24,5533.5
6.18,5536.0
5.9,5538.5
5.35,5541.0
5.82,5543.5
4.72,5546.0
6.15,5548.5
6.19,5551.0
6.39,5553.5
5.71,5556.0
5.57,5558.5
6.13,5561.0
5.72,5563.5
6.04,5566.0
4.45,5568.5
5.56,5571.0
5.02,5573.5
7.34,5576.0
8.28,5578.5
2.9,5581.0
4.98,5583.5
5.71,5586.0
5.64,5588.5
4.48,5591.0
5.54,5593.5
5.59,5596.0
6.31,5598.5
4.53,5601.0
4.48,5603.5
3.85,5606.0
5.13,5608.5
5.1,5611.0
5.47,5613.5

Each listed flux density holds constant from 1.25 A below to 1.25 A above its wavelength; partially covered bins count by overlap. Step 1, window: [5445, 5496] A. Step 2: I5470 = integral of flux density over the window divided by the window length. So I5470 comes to 4.85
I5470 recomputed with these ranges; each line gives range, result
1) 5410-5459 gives 5.1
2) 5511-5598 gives 5.57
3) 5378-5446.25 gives 5.24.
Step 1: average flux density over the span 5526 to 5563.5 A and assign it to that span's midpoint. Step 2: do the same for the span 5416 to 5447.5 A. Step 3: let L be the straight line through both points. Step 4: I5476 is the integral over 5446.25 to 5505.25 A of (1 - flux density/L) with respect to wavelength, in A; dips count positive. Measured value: 7.8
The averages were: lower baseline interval 5.43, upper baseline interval 5.68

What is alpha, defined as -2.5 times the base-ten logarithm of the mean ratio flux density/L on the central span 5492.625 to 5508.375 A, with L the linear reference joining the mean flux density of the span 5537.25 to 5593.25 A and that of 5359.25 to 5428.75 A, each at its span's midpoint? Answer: 0.21 mag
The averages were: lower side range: 5.16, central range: 4.51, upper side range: 5.64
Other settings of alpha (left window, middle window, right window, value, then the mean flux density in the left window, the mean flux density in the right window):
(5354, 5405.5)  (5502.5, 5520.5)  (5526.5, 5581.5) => 0.16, 5.1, 5.71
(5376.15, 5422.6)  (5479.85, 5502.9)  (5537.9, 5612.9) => 0.11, 5.13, 5.48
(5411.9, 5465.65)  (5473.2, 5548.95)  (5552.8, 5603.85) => 0.03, 5.03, 5.55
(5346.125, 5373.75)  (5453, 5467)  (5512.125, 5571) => 0.26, 4.81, 5.56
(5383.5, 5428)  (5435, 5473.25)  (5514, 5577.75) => 0.09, 5.1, 5.65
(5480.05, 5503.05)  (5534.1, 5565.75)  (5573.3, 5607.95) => -0.14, 4.8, 5.34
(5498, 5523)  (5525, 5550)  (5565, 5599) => -0.08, 4.89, 5.54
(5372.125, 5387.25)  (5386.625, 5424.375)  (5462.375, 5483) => 0.05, 5.3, 5.02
